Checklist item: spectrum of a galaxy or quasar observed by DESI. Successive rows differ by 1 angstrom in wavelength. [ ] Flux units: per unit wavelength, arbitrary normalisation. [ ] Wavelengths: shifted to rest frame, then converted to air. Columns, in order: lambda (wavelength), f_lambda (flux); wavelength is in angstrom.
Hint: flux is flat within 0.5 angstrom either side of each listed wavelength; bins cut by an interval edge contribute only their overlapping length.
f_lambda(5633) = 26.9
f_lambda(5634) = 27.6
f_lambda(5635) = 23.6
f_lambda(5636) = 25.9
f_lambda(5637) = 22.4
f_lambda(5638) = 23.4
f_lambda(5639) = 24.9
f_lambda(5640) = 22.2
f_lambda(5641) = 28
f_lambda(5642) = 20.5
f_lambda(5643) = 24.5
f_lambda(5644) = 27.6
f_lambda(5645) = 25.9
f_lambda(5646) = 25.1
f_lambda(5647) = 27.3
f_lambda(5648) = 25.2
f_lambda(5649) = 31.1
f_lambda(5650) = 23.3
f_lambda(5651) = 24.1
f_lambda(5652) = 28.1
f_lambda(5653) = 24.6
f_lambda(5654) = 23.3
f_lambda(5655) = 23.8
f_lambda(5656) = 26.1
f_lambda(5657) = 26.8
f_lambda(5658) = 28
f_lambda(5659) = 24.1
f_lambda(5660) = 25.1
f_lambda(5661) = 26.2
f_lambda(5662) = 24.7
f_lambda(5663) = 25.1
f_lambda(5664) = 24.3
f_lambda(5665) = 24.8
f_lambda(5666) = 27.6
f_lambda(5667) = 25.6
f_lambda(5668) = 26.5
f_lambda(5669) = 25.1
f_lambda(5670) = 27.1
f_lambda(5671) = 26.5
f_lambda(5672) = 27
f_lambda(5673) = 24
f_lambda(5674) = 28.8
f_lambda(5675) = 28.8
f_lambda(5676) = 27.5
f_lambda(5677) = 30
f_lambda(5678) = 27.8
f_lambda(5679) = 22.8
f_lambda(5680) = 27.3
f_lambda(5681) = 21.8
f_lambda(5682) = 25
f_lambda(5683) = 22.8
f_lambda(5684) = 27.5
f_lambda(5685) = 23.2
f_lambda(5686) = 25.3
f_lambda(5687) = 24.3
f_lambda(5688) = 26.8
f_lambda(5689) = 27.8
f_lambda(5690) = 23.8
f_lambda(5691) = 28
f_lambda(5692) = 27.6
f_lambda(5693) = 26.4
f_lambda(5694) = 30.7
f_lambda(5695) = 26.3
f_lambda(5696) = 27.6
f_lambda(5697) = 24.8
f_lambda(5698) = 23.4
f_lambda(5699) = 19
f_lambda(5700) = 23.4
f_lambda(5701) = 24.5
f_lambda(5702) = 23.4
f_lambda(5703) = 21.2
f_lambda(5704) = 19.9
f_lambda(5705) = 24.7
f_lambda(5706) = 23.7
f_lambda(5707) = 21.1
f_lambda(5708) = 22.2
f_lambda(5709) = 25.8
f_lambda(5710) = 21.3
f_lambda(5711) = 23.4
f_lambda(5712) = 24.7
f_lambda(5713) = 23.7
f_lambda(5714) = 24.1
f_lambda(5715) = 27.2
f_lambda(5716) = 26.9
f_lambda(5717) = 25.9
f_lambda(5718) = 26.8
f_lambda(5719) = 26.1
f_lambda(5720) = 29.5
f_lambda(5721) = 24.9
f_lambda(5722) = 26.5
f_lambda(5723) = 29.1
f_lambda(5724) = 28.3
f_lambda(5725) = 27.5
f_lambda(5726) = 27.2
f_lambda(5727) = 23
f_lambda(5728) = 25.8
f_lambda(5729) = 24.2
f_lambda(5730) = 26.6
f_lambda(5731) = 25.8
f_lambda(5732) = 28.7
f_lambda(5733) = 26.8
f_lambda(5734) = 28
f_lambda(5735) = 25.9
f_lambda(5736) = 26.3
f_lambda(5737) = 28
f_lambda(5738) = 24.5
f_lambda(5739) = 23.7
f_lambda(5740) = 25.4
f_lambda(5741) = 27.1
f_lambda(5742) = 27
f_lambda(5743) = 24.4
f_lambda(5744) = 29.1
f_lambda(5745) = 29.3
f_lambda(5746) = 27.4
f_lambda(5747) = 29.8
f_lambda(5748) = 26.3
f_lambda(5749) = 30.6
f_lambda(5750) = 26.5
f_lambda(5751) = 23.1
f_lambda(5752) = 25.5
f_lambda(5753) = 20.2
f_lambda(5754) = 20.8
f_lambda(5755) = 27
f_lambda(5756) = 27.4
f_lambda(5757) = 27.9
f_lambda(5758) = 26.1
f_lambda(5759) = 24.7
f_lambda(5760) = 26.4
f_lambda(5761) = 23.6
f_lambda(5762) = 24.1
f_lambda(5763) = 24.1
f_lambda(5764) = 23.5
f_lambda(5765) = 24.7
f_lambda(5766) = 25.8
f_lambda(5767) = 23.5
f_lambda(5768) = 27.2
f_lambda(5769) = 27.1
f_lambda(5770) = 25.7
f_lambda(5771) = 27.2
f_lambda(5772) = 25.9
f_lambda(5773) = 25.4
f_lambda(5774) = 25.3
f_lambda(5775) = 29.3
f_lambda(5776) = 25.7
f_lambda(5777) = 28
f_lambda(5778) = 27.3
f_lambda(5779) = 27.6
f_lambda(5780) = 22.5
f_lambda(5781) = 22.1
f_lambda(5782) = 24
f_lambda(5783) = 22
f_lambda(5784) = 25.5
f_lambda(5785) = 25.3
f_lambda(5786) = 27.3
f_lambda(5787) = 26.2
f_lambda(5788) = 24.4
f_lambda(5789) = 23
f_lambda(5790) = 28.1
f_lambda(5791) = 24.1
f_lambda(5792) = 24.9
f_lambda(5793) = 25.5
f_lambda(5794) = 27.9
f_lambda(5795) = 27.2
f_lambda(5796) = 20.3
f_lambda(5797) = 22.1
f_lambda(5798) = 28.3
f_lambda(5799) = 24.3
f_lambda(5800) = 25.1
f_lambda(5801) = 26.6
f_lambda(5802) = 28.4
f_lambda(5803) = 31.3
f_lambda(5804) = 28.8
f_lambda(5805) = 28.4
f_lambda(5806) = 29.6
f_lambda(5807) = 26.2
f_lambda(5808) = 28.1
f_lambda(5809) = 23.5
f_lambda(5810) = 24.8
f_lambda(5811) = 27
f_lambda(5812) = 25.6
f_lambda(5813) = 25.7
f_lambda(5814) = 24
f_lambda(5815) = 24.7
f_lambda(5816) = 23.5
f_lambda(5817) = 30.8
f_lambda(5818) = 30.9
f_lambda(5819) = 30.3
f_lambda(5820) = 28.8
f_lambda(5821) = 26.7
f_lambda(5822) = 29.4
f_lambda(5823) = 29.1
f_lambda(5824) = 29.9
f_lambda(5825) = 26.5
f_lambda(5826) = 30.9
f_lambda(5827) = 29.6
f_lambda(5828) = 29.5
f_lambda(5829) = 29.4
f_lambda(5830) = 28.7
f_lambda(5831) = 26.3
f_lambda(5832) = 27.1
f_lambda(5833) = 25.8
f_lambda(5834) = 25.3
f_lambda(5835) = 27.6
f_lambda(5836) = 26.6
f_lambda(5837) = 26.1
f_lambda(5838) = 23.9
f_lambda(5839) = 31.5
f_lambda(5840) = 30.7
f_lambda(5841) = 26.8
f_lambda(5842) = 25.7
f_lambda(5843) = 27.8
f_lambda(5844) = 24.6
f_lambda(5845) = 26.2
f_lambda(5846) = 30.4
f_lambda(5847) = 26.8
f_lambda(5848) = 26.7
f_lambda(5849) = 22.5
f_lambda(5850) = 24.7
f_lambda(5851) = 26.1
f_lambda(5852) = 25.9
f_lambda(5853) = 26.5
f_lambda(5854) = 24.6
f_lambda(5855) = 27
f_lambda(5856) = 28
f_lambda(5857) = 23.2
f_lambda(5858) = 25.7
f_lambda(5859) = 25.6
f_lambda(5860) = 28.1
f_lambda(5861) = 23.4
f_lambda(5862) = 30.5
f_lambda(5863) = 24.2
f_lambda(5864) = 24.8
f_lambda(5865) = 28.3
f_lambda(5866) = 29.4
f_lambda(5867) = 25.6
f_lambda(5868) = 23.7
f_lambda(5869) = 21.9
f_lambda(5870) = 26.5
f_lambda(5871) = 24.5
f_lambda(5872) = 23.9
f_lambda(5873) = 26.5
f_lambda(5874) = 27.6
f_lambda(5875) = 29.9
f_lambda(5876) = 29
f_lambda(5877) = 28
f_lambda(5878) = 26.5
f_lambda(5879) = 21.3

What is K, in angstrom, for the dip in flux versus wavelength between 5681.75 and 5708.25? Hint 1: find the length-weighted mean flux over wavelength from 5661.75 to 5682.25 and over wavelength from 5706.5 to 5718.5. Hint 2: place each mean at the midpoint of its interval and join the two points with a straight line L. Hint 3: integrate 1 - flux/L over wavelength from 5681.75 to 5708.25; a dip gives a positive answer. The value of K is 0.6 angstrom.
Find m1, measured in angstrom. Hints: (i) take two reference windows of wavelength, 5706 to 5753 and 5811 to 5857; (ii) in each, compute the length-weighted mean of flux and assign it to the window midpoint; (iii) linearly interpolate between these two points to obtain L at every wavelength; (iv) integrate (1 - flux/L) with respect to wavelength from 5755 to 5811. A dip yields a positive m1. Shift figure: 1.7 angstrom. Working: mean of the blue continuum 26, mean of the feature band 25.8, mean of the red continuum 27.2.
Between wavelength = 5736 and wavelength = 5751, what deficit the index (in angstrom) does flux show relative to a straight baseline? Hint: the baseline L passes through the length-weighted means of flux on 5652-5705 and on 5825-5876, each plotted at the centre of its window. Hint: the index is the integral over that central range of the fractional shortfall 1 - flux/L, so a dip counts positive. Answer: -0.6 angstrom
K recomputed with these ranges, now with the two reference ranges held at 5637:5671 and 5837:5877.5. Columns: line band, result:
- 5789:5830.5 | -1.50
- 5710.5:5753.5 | -0.82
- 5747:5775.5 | 0.37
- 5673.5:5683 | -0.33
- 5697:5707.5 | 1.28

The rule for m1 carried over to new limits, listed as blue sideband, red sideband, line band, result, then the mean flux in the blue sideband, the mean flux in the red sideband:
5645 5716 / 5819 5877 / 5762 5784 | 0.7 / 25.3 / 26.9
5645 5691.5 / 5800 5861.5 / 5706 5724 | 0.6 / 25.9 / 27.1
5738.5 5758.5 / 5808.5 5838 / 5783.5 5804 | 0.8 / 26.2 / 27.3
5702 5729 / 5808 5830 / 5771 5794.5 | 1.0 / 25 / 27.7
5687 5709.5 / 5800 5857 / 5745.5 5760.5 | -0.2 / 24.6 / 27.2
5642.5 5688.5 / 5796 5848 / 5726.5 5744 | 0.3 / 25.8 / 27.3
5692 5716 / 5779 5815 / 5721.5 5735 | -1.2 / 24.2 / 25.7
